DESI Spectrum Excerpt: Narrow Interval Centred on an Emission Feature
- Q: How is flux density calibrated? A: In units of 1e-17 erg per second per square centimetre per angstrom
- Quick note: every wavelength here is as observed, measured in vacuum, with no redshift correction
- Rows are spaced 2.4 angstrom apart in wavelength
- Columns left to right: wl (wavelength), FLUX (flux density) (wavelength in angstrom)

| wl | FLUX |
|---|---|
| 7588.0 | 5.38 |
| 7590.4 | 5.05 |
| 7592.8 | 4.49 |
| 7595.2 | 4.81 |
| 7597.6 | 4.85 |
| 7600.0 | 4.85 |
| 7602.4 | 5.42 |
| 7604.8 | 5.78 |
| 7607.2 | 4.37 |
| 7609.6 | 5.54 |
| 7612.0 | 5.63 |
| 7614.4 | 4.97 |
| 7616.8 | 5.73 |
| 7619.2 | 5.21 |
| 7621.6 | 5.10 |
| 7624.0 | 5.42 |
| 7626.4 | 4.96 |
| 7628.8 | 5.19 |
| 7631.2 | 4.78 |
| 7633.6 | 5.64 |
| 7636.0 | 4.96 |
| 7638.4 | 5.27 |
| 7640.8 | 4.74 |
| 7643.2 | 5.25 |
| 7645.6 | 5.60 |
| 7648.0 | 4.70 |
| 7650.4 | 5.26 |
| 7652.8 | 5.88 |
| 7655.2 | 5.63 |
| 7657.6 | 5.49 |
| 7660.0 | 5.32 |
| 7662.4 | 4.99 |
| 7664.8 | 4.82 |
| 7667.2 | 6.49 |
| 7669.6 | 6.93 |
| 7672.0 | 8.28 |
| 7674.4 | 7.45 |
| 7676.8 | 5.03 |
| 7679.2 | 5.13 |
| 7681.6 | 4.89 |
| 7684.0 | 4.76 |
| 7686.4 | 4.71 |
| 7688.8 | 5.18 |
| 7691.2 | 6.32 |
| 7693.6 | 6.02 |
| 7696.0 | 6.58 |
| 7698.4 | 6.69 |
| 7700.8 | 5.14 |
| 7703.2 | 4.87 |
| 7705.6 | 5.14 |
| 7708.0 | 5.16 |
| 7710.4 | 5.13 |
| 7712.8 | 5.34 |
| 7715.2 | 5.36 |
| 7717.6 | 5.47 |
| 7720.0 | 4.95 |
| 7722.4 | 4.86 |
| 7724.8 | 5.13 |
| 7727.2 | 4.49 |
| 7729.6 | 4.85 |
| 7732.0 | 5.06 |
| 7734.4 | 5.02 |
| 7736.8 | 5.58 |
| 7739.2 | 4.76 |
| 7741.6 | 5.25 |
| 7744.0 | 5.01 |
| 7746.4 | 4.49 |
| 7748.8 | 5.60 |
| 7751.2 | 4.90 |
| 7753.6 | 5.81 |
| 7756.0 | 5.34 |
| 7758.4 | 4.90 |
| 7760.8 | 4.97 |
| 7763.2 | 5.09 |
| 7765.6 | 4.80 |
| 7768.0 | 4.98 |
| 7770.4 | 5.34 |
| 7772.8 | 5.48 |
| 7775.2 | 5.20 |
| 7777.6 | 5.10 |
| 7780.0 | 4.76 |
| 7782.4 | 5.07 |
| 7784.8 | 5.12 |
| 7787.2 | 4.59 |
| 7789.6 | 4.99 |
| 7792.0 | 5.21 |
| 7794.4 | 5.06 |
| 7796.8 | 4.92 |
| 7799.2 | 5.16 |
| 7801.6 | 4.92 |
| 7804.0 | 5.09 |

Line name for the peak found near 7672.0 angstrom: H-alpha 6563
